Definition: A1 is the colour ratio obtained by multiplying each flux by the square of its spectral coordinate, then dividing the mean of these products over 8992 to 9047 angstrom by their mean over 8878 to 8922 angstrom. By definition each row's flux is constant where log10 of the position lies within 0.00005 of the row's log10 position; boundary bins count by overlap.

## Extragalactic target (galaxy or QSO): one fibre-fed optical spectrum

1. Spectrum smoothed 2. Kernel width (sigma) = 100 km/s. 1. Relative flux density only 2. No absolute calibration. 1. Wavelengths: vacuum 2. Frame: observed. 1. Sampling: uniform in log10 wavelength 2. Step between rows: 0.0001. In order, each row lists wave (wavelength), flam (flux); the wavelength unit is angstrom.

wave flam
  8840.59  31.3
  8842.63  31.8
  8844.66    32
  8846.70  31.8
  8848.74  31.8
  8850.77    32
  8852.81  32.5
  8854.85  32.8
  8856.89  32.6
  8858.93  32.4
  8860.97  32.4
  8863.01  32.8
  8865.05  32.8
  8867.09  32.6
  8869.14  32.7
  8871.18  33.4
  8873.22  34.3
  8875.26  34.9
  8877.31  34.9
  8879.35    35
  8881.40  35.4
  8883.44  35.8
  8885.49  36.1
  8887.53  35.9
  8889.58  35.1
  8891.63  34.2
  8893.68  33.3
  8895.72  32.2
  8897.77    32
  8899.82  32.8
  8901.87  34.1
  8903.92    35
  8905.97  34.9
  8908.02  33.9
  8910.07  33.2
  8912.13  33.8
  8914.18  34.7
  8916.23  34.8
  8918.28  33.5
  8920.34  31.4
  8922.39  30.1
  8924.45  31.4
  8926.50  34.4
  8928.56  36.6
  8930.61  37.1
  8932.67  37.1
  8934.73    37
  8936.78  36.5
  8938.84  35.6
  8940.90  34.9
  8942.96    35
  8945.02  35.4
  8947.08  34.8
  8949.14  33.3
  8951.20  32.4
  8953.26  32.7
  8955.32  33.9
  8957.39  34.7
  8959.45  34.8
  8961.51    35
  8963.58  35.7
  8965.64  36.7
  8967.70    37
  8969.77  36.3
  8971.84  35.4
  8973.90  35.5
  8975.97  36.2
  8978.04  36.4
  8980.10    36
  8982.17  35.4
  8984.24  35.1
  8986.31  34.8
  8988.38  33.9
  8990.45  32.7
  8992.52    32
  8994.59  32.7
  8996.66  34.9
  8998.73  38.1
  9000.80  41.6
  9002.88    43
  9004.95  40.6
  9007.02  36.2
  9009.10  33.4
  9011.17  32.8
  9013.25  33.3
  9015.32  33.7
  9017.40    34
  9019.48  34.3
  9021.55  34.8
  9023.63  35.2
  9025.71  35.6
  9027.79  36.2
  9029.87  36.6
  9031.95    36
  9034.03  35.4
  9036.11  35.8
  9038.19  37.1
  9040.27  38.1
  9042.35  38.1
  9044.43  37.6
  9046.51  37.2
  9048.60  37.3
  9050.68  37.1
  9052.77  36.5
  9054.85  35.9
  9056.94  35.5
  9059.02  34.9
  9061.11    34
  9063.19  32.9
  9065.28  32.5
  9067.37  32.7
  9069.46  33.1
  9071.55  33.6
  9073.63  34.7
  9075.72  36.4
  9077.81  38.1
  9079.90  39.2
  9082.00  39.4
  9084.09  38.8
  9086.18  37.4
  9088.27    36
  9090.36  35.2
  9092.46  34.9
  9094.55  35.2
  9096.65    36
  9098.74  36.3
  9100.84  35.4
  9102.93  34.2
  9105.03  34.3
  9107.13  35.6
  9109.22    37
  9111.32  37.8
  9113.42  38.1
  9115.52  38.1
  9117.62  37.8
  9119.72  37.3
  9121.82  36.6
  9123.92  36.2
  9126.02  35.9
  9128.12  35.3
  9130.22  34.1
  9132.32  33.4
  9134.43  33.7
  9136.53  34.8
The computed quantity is 1.1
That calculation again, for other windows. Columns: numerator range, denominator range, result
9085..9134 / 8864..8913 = 1.11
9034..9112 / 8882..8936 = 1.09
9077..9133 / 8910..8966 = 1.10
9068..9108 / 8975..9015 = 1.03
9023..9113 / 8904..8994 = 1.07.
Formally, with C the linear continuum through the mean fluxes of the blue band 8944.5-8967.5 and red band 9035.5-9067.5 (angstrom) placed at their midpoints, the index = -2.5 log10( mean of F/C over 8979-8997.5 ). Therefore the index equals 0.03 mag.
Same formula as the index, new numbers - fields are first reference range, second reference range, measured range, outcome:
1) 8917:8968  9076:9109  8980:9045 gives -0.01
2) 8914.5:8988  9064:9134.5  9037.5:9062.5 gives -0.03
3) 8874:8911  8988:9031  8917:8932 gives 0.03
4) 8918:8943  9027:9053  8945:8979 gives 0.01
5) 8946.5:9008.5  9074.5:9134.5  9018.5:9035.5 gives 0.01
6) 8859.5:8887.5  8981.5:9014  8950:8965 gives 0.03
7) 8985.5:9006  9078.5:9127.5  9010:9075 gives 0.04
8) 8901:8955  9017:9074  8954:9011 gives -0.03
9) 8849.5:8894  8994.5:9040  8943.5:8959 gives 0.03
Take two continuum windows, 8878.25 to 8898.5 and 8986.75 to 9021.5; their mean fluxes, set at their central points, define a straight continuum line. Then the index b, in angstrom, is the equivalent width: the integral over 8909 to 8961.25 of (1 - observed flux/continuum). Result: 0.8 angstrom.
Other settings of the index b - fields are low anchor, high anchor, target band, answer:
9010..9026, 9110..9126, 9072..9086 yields -0.6 angstrom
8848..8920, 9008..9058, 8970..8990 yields -0.2 angstrom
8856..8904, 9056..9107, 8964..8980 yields -0.7 angstrom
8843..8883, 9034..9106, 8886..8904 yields -0.2 angstrom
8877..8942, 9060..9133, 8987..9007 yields -0.8 angstrom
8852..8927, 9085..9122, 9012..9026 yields 0.4 angstrom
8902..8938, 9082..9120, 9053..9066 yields 0.6 angstrom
